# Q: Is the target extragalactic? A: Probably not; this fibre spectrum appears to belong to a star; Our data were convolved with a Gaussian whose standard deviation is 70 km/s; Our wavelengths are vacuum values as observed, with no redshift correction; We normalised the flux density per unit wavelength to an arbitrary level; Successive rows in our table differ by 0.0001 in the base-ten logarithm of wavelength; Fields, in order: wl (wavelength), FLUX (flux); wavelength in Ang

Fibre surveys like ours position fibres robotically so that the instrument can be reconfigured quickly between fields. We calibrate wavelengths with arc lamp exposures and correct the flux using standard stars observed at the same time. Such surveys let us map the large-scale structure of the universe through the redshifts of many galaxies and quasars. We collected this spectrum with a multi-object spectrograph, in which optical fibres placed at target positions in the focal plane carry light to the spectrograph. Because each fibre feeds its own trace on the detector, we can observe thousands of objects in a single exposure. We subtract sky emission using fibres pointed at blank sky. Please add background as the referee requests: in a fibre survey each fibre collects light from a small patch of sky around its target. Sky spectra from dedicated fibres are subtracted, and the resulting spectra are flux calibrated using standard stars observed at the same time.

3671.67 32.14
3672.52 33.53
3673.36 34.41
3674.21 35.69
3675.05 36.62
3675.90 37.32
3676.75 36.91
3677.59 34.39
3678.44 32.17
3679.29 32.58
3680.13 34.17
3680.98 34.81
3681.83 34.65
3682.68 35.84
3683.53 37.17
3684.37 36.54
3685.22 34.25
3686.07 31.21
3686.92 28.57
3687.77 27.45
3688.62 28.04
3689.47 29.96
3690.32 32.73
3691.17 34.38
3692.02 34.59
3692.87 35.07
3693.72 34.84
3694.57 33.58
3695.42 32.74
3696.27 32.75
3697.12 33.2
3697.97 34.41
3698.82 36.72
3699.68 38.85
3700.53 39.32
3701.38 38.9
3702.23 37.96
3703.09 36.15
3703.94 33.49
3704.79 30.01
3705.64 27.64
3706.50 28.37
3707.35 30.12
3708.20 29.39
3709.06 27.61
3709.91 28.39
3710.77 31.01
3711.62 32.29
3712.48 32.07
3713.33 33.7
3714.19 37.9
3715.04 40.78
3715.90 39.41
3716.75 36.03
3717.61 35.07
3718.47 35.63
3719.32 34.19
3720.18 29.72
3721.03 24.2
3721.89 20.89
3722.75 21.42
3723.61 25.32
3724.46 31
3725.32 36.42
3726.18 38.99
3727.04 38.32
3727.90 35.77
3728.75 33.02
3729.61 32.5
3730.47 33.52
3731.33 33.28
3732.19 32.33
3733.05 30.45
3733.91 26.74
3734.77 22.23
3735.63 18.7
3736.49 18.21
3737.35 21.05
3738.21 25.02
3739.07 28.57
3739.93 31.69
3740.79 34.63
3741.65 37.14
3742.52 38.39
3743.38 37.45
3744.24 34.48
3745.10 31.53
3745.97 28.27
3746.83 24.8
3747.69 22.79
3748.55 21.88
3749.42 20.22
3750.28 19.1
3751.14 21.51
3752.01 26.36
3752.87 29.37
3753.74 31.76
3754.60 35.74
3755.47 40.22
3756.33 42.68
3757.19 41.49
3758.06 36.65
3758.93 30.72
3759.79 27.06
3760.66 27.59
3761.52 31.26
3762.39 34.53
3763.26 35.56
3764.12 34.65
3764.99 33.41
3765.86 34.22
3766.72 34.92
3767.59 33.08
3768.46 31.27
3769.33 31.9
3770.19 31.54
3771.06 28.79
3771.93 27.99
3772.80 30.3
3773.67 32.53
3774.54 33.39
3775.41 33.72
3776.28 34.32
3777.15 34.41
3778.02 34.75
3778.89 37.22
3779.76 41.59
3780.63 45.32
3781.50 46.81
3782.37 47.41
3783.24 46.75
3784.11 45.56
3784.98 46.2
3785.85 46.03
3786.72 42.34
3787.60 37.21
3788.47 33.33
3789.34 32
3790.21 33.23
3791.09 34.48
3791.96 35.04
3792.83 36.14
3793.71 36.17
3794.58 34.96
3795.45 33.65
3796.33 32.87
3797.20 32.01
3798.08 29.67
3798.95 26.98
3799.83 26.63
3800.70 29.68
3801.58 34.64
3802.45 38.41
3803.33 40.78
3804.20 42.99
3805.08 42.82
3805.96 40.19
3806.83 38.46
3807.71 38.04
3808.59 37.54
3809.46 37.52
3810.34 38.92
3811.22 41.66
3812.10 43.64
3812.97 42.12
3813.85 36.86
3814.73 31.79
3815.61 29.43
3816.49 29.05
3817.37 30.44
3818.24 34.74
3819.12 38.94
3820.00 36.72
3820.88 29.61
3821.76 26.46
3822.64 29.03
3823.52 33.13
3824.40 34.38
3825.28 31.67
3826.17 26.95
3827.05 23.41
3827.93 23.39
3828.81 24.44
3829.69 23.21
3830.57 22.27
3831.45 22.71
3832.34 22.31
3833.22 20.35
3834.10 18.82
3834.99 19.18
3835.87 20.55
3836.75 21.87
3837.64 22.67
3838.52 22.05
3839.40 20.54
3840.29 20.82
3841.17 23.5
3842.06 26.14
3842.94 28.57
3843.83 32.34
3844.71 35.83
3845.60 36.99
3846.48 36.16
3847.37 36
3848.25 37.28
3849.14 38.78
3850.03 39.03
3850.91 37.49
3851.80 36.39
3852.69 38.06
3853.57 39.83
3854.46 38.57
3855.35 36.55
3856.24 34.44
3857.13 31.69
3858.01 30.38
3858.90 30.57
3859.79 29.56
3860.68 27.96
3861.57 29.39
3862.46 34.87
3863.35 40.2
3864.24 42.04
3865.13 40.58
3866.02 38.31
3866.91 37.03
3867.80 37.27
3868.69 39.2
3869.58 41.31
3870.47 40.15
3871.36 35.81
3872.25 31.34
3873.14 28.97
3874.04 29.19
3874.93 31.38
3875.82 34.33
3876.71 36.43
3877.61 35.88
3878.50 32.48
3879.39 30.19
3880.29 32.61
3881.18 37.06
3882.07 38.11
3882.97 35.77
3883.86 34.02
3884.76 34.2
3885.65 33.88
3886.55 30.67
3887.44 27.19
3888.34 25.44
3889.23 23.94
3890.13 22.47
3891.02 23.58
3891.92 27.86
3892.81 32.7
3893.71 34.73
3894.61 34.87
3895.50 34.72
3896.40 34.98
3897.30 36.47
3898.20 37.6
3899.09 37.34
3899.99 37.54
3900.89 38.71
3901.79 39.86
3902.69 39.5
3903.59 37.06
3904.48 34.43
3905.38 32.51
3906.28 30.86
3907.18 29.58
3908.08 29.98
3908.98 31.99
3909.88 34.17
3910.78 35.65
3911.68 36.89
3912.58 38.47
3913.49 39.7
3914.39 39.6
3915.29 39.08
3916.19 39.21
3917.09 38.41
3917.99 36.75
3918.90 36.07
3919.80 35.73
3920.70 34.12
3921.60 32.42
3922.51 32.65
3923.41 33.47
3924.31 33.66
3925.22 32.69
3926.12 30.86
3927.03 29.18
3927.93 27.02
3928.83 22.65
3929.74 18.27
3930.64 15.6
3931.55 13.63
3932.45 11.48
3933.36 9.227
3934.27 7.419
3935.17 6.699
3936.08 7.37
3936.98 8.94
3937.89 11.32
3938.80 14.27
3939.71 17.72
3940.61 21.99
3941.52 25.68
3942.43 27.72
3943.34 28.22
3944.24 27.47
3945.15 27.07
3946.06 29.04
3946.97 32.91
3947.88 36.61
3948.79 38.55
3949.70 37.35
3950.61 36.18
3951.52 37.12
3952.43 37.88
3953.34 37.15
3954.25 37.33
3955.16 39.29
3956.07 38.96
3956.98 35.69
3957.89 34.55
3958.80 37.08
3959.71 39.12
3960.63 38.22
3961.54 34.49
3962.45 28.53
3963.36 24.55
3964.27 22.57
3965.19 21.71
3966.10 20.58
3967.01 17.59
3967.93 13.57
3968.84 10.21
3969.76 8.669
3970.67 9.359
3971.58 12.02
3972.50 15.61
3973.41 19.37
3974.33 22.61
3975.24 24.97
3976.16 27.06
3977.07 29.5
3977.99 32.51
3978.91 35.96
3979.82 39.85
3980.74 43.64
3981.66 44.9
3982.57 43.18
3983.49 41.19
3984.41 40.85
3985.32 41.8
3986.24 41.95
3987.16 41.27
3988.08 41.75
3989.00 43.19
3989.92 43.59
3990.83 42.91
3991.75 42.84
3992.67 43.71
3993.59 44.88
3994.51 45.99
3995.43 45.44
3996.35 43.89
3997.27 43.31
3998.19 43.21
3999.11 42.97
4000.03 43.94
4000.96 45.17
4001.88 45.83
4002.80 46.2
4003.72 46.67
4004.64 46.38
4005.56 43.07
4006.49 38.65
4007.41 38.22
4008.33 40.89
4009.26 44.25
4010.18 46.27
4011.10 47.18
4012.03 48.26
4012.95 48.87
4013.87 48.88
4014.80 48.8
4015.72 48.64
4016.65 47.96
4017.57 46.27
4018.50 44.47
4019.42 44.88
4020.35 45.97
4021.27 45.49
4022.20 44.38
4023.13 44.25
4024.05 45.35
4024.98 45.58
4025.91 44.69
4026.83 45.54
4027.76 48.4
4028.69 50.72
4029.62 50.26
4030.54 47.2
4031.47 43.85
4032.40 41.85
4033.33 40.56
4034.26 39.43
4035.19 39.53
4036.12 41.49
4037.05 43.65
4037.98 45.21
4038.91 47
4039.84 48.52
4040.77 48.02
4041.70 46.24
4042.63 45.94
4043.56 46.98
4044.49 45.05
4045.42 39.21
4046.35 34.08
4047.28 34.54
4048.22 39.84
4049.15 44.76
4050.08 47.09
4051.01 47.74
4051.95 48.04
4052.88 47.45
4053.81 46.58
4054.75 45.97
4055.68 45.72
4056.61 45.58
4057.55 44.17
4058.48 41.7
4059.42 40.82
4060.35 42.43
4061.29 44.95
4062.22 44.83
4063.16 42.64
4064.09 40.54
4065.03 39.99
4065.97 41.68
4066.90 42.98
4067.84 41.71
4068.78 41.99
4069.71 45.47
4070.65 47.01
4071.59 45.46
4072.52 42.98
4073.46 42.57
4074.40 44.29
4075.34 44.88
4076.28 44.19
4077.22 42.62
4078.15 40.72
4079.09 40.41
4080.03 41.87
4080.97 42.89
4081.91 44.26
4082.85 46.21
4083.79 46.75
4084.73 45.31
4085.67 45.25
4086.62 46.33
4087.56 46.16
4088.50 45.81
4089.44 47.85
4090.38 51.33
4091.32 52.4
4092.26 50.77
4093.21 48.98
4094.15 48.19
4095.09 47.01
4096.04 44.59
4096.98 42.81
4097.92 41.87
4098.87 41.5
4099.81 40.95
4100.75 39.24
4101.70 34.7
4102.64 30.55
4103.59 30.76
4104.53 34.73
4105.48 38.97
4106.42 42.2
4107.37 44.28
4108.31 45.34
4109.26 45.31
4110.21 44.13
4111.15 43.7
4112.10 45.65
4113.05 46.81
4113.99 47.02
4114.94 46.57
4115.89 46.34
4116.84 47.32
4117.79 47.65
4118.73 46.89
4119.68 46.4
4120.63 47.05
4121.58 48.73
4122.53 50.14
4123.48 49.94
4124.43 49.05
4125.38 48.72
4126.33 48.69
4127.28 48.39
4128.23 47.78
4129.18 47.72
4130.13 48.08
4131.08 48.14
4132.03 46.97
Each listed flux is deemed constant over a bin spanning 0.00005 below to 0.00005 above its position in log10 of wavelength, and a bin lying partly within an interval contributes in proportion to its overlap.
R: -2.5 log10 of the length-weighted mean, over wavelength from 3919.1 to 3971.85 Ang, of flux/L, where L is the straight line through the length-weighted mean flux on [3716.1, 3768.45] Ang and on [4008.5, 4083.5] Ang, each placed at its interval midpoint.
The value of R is 0.47 mag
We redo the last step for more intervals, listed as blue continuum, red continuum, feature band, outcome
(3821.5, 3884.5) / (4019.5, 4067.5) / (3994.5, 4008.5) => -0.06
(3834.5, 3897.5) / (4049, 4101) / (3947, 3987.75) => 0.22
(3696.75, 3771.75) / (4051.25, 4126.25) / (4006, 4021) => -0.10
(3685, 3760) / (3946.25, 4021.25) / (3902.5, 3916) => 0.01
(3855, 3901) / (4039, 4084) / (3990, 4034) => -0.10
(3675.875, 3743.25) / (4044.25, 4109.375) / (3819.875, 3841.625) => 0.41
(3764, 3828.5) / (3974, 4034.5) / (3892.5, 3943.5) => 0.33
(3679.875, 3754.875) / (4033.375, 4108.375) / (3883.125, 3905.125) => 0.13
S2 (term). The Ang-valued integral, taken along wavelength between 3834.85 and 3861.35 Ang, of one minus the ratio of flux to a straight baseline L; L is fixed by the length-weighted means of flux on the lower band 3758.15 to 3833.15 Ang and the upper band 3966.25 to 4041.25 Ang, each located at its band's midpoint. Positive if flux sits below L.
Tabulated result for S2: 3.4 Ang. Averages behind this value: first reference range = 34.2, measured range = 31.1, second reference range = 40.2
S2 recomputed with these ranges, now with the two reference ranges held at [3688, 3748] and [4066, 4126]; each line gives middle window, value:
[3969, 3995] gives 4.2 Ang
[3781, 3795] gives -2.3 Ang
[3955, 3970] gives 4.7 Ang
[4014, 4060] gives -2.5 Ang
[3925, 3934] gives 4.3 Ang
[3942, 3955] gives 1.9 Ang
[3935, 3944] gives 5.0 Ang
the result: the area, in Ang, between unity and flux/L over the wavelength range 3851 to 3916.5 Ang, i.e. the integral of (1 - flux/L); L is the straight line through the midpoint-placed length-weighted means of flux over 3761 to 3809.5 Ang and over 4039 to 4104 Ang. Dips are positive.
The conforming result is 7.2 Ang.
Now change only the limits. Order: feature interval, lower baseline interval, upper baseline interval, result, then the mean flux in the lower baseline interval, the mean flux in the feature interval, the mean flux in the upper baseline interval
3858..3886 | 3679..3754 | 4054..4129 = 1.55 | 31.4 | 34.8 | 44.5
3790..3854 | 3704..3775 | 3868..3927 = 1.37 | 31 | 31.9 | 34.1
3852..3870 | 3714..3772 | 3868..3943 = -3.18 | 31.1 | 35.9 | 30.3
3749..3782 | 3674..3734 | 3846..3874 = 1.05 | 33.1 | 33.1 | 35.9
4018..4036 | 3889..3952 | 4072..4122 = -3.01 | 29.6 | 44.8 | 44.2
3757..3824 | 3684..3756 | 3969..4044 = -3.35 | 31.3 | 35.5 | 41.4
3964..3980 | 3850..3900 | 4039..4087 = 7.43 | 34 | 21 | 43.9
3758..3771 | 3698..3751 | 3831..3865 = -0.62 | 31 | 32.3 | 30.6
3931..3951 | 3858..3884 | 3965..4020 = 8.21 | 34.8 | 21.6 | 37.9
